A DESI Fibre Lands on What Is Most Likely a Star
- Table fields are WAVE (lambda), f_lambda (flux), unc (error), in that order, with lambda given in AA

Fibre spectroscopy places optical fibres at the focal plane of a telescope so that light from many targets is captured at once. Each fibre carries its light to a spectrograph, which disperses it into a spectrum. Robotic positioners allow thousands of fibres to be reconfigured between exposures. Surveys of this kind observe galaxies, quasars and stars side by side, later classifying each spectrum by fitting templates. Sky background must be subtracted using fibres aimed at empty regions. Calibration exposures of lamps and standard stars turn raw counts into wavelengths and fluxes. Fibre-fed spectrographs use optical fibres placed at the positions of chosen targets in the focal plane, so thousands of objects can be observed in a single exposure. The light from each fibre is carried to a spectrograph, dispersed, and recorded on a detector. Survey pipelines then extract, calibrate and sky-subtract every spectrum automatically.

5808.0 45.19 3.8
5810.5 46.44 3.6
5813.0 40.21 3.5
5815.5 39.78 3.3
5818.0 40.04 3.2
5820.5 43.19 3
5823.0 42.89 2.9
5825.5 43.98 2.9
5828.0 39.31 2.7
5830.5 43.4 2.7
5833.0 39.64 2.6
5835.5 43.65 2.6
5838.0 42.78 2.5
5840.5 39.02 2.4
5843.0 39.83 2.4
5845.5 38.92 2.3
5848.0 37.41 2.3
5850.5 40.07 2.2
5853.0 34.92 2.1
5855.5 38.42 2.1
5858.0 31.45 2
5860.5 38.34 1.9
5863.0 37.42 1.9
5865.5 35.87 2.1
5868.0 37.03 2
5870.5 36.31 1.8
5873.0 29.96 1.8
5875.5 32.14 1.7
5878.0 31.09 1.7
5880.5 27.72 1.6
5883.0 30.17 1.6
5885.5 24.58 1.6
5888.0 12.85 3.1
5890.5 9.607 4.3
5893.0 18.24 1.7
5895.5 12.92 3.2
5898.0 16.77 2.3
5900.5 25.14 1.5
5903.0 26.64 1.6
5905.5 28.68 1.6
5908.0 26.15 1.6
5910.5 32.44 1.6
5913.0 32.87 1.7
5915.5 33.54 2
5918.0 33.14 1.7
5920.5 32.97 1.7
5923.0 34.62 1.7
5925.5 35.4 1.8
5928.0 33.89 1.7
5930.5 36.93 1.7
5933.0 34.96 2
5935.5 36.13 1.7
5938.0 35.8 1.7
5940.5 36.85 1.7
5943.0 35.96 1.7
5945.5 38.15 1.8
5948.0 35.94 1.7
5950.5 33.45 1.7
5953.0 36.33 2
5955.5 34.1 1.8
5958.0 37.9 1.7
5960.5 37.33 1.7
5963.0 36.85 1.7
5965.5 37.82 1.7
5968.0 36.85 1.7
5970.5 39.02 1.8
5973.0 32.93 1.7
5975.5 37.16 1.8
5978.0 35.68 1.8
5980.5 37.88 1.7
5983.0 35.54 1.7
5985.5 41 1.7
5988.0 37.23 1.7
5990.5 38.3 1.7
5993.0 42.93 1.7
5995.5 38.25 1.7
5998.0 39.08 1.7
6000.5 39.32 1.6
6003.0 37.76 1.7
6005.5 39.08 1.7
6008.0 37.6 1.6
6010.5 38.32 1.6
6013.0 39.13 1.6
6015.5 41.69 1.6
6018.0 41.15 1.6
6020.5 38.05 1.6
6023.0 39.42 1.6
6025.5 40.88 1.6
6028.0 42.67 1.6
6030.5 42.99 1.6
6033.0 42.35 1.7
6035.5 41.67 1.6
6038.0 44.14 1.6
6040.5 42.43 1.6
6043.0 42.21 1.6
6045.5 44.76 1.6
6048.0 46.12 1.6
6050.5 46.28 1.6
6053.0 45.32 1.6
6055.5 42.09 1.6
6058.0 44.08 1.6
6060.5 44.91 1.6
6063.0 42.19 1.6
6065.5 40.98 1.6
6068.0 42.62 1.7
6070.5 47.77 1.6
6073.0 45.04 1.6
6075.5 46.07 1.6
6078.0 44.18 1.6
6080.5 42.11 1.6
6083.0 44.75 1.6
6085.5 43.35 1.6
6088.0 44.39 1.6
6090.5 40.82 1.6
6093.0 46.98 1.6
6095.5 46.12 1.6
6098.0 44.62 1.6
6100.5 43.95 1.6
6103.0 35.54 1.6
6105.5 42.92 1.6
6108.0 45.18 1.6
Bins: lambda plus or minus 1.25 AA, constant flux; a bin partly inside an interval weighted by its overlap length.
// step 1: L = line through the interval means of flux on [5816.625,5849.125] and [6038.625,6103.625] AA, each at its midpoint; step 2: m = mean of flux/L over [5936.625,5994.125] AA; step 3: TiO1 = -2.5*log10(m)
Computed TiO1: 0.155 mag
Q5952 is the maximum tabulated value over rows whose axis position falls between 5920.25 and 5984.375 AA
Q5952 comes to 39.02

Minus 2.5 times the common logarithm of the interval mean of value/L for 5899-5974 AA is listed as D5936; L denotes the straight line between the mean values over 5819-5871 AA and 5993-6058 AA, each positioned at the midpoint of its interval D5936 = 0.18 mag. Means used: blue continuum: 39.3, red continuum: 41.4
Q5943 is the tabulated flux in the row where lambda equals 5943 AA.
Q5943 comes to 35.96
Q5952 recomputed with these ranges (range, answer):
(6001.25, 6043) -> 44.14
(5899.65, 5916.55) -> 33.54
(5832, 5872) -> 43.65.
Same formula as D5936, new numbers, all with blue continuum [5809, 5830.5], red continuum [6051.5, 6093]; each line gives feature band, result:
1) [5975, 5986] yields 0.16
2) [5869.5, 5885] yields 0.35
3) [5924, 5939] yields 0.21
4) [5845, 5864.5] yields 0.15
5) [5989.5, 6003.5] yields 0.10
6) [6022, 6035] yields 0.05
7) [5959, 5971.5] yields 0.15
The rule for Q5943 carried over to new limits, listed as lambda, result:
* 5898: 16.77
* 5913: 32.87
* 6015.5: 41.69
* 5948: 35.94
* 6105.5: 42.92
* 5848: 37.41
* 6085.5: 43.35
